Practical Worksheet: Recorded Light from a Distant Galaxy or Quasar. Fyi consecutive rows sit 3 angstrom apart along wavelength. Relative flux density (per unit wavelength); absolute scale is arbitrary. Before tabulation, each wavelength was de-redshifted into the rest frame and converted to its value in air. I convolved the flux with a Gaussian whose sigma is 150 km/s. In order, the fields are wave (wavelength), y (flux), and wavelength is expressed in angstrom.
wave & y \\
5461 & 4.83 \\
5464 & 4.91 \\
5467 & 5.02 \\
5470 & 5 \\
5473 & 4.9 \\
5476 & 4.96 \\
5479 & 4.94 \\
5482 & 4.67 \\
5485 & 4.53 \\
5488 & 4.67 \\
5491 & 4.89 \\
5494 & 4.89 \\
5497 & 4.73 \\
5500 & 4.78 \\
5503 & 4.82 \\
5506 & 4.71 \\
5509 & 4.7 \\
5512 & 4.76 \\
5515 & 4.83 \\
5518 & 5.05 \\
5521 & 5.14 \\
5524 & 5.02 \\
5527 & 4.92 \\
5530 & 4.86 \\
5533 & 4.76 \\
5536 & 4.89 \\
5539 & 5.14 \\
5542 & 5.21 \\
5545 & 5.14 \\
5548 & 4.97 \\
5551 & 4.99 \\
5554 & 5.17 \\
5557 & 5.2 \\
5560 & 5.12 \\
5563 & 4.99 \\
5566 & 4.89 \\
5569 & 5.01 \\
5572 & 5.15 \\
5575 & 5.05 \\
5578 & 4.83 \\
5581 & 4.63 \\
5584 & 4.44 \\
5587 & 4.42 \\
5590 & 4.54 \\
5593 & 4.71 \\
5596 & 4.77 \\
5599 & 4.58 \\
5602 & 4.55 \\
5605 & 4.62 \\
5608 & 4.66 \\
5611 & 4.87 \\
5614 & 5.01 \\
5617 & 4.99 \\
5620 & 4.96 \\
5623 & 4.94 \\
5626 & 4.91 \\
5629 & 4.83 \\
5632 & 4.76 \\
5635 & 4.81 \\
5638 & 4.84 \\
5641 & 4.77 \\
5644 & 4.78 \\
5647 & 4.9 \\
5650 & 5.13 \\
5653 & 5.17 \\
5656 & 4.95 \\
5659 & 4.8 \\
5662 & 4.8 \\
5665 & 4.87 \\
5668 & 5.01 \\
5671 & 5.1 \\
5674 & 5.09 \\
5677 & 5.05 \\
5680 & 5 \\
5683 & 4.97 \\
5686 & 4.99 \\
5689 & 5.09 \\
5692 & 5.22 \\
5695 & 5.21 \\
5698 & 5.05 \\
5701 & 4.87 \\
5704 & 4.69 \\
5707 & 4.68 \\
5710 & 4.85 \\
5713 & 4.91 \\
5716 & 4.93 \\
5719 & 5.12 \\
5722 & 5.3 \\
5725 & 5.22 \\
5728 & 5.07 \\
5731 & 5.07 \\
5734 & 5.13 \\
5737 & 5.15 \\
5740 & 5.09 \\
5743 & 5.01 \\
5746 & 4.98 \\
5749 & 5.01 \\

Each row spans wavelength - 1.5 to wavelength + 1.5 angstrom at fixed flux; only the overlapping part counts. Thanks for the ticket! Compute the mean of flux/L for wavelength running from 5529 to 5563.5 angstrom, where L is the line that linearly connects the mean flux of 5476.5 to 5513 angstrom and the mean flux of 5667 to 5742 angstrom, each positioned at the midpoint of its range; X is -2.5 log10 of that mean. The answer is -0.05 mag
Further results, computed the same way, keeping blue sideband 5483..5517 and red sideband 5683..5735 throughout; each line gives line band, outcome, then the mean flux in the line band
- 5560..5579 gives -0.03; 5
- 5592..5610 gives 0.05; 4.65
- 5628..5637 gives 0.03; 4.8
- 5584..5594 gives 0.08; 4.53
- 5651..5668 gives 0.01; 4.93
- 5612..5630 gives -0.01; 4.94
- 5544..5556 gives -0.05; 5.07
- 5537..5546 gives -0.07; 5.15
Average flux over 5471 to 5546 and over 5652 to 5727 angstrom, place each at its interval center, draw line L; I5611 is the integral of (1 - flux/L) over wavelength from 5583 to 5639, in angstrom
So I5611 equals 2.2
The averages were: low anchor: 4.88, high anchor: 5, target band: 4.75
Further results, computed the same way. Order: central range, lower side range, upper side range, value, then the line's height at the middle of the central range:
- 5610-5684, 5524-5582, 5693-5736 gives 1.1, 5.01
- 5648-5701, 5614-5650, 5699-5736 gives -1.0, 4.93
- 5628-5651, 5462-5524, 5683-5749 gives 0.6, 4.97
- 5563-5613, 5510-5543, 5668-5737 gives 2.4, 4.98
